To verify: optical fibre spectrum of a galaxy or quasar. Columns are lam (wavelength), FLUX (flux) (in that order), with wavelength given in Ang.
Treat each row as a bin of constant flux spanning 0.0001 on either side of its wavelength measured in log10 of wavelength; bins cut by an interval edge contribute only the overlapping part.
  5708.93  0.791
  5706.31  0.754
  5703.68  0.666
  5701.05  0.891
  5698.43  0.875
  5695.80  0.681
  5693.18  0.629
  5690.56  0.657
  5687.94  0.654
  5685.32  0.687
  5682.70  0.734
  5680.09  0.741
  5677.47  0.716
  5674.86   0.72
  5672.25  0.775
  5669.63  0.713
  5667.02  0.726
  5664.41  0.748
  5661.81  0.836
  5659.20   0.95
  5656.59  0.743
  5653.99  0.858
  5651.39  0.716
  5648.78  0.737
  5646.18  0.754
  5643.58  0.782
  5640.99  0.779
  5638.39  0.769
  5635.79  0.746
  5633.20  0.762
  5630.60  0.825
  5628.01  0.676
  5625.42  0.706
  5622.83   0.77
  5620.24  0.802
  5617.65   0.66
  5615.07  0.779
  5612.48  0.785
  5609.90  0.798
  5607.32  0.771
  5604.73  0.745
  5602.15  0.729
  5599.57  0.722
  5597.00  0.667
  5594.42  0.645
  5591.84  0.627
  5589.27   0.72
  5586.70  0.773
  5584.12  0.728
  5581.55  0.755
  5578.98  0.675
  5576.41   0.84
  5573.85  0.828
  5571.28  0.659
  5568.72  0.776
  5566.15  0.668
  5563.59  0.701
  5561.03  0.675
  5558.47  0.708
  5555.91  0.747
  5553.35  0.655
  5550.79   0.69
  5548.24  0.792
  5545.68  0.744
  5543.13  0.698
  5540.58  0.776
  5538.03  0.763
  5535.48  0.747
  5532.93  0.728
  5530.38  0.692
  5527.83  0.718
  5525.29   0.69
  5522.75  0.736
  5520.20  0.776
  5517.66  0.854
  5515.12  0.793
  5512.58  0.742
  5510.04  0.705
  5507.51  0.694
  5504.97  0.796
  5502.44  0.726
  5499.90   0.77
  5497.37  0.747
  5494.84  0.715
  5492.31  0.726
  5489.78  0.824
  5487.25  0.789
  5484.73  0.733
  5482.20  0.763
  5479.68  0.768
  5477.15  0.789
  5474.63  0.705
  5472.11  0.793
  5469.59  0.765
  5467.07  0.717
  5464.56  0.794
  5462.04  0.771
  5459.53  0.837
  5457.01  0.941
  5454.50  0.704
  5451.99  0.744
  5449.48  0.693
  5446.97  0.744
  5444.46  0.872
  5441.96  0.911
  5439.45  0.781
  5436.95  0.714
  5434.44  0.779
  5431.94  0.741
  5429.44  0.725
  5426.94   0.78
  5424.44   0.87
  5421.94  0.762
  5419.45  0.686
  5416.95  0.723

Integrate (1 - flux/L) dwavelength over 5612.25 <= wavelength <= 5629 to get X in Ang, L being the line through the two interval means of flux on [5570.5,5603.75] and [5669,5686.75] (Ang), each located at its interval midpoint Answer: -0.33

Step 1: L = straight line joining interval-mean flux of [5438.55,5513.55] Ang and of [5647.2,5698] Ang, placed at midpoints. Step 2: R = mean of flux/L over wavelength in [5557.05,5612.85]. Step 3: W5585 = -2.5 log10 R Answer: 0.04 mag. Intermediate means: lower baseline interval 0.769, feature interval 0.726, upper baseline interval 0.74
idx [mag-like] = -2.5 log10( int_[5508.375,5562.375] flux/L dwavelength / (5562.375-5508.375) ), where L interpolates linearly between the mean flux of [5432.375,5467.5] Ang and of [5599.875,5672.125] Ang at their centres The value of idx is 0.06 mag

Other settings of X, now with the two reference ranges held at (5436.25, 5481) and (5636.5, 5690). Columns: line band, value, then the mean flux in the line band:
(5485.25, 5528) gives 1.2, 0.754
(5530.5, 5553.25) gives 1.0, 0.735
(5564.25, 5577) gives 0.3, 0.747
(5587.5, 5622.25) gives 1.6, 0.729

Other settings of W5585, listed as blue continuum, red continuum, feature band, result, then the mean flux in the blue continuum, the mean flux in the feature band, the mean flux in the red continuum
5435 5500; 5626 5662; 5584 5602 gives 0.117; 0.774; 0.697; 0.778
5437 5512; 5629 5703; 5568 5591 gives 0.020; 0.768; 0.748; 0.756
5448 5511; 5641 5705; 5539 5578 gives 0.038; 0.761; 0.73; 0.75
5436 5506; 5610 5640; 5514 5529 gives 0.008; 0.773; 0.761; 0.755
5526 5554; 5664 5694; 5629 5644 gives -0.088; 0.728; 0.775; 0.708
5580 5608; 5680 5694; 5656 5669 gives -0.160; 0.715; 0.799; 0.681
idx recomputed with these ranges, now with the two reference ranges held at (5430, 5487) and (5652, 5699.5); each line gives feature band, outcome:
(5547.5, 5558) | 0.068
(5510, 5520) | -0.021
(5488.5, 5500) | 0.022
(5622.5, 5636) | 0.008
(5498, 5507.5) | 0.023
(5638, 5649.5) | -0.022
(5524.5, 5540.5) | 0.054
